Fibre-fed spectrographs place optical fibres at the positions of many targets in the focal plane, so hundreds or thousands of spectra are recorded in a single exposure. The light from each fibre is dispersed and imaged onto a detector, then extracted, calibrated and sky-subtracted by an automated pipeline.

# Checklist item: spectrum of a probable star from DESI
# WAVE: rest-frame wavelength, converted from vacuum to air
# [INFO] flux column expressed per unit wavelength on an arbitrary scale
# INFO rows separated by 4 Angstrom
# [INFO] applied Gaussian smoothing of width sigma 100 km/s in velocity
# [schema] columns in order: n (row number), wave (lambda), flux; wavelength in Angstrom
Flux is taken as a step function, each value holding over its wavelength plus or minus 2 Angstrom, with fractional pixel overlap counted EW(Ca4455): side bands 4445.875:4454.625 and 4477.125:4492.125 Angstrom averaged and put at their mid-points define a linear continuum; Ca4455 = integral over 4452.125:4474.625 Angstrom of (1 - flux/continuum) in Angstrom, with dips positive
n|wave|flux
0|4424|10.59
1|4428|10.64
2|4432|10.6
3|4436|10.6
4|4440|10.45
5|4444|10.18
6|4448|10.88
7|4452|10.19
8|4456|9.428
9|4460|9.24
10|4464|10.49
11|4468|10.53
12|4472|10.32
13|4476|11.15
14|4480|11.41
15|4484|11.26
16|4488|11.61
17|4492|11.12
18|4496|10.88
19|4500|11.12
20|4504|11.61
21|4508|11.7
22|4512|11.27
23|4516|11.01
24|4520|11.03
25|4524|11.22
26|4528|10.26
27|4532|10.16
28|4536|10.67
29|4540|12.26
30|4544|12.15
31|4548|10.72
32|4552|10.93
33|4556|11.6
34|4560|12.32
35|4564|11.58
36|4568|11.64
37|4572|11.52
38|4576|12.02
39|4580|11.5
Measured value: 1.6 Angstrom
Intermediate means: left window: 10.5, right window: 11.4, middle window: 10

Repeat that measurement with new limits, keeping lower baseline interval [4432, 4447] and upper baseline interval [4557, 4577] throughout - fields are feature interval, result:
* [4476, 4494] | -0.6 Angstrom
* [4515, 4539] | 1.3 Angstrom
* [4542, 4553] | 0.3 Angstrom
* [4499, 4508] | -0.3 Angstrom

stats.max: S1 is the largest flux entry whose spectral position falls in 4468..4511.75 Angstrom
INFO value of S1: 11.7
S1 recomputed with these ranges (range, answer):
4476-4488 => 11.61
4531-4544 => 12.26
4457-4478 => 11.15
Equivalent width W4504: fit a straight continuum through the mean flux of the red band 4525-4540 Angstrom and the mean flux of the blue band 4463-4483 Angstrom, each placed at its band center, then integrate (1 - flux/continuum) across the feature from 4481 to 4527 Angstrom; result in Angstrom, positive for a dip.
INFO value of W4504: -2.1 Angstrom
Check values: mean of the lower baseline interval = 10.8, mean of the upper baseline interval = 10.7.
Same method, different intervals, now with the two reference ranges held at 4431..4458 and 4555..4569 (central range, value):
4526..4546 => 0.7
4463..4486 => -0.4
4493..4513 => -0.4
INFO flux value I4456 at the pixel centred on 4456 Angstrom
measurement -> 9.428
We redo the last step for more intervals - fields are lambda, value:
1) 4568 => 11.64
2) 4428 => 10.64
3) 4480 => 11.41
